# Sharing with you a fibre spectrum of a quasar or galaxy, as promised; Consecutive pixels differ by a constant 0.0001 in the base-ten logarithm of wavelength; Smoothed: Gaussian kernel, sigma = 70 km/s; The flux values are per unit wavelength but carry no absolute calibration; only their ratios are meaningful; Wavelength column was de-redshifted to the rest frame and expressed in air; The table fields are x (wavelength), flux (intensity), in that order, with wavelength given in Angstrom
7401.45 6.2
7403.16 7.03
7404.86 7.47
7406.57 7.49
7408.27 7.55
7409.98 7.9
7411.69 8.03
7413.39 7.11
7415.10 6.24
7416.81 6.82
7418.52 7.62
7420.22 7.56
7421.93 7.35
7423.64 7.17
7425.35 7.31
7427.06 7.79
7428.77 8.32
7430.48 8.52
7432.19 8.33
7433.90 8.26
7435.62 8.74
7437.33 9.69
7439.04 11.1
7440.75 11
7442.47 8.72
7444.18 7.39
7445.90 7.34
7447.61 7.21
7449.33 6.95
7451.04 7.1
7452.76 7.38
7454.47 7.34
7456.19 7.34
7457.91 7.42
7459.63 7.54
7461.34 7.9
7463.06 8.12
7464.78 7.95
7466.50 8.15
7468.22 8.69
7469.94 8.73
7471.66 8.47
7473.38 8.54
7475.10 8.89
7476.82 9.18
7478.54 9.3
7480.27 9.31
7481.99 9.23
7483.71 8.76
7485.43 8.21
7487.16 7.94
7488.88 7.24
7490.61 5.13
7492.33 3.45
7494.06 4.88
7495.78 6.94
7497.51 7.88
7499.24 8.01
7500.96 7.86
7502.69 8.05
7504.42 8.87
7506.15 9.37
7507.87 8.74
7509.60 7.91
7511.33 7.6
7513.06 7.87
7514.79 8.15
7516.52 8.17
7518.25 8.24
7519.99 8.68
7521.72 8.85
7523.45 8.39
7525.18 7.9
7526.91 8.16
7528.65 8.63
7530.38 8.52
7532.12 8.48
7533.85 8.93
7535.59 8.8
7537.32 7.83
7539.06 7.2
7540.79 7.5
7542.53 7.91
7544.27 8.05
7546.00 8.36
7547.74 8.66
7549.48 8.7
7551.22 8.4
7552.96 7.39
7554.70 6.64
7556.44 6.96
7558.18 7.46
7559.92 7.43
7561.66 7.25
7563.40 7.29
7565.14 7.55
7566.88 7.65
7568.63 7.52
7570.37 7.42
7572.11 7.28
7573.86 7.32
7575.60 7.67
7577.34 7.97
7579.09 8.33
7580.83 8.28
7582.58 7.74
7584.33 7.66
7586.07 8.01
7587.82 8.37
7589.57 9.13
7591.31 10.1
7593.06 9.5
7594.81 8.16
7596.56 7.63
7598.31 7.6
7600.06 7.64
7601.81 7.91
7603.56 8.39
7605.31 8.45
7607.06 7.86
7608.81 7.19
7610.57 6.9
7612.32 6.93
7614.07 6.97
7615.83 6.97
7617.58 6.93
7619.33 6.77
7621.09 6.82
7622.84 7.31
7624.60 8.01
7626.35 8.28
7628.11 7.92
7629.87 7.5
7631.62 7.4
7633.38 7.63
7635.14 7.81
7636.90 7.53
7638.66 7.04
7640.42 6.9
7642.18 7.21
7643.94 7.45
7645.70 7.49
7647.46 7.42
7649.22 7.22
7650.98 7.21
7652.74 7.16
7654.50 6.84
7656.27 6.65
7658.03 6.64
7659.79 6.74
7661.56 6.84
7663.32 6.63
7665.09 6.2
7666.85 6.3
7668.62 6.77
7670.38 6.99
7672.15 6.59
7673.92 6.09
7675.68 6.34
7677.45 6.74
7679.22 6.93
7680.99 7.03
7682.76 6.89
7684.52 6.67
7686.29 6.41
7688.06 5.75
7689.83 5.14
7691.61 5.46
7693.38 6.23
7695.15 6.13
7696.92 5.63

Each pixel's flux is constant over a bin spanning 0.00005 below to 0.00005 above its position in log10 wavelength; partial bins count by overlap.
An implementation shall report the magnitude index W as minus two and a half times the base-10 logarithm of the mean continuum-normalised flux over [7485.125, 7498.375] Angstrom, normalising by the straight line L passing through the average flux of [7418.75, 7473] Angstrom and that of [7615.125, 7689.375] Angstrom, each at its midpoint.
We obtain 0.22 mag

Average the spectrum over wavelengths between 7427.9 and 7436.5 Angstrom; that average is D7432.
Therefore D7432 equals 8.43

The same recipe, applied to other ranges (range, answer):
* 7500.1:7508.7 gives 8.58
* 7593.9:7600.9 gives 7.76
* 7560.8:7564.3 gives 7.28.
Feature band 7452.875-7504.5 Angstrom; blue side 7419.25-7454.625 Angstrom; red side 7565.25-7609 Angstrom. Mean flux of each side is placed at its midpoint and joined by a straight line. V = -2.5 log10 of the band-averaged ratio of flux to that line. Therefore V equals 0.039 mag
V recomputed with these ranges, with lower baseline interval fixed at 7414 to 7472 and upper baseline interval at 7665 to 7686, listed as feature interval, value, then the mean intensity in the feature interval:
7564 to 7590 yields -0.09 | 7.83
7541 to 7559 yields -0.07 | 7.84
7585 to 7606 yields -0.18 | 8.4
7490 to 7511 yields 0.05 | 7.29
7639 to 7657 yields -0.06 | 7.16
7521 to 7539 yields -0.12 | 8.39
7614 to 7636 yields -0.07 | 7.42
